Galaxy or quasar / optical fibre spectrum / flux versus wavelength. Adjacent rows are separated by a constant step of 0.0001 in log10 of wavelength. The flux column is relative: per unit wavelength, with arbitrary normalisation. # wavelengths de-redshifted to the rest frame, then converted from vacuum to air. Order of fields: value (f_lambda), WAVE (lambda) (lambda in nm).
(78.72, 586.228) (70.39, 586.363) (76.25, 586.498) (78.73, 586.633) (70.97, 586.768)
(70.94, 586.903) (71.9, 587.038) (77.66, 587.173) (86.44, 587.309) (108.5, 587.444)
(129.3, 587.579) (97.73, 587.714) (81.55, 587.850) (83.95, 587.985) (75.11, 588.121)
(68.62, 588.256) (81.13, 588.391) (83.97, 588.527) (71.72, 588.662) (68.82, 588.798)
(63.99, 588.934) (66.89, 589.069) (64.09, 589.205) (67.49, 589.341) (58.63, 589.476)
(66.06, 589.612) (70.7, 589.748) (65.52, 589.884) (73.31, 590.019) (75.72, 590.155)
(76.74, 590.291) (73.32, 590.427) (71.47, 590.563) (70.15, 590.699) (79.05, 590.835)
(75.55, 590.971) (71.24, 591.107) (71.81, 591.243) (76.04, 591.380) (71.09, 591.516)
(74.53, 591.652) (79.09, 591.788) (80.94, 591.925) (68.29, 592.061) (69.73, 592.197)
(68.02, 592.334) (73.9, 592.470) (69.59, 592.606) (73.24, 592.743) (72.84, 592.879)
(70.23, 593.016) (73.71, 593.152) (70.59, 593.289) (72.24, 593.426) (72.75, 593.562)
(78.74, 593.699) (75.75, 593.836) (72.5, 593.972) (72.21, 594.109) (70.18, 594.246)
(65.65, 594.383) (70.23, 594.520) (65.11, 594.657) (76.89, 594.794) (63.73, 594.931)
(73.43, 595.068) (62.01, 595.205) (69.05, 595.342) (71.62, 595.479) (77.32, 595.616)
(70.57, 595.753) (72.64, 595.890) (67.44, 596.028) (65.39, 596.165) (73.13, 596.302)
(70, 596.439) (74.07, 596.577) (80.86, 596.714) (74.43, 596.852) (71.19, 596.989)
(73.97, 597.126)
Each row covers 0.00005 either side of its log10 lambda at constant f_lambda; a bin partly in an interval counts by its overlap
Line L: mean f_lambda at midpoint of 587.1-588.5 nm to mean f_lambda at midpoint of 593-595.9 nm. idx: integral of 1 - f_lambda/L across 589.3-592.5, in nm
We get 0.34 nm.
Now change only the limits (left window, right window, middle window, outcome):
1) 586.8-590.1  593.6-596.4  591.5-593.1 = 0.015 nm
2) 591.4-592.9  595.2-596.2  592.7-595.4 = 0.016 nm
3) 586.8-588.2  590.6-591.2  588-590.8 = 0.309 nm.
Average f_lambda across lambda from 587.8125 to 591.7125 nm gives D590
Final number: 72.3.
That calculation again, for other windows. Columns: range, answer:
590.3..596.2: 71.9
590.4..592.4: 73.3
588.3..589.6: 69.5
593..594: 73.6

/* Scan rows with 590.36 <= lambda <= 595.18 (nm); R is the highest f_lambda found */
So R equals 80.94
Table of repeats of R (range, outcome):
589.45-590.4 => 76.74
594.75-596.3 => 77.32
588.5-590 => 83.97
